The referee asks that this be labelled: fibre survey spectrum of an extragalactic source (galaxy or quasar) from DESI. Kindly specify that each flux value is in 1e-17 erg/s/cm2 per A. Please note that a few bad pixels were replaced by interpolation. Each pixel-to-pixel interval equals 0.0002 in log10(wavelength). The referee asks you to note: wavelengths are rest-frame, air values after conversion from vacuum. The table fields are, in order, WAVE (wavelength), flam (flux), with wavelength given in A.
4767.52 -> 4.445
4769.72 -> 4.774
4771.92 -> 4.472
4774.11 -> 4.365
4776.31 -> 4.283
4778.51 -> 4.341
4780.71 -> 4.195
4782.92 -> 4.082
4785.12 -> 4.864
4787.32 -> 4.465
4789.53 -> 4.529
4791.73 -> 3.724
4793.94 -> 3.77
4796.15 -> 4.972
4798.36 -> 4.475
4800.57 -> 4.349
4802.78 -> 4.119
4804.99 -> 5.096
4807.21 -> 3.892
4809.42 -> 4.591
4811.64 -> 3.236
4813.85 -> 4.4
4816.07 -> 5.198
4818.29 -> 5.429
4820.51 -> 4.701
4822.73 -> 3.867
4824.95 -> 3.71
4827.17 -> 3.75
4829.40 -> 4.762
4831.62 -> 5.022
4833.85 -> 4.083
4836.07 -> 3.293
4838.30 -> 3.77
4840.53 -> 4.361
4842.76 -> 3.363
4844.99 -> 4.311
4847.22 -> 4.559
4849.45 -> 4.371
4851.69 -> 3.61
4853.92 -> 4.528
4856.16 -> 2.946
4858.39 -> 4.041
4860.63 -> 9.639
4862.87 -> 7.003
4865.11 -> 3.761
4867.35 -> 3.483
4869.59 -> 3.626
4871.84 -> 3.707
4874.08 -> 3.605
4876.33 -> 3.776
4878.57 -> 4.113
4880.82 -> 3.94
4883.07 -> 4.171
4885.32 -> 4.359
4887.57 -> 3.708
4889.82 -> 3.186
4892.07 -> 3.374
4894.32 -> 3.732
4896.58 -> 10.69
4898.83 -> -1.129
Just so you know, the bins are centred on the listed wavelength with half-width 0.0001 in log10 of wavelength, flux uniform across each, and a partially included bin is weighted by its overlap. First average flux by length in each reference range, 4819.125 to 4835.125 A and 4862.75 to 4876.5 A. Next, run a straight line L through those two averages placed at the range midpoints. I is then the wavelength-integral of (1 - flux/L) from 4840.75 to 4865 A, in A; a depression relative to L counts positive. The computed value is -4.2 A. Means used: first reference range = 4.28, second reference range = 3.95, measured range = 4.78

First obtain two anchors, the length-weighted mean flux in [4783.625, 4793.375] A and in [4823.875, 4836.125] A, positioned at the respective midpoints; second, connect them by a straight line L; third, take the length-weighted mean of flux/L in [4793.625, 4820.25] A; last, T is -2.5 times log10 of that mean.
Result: -0.054 mag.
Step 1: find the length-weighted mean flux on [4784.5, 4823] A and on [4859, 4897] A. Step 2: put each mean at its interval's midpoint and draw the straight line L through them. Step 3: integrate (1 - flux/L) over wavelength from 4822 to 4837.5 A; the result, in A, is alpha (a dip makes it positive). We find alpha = 1.43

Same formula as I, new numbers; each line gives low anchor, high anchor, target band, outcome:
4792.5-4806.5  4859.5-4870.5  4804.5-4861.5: 7.0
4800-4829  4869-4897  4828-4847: 0.6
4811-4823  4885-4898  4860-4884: 0.9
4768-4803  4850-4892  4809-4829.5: 0.0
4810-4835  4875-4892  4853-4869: -3.8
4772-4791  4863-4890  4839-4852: -0.1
